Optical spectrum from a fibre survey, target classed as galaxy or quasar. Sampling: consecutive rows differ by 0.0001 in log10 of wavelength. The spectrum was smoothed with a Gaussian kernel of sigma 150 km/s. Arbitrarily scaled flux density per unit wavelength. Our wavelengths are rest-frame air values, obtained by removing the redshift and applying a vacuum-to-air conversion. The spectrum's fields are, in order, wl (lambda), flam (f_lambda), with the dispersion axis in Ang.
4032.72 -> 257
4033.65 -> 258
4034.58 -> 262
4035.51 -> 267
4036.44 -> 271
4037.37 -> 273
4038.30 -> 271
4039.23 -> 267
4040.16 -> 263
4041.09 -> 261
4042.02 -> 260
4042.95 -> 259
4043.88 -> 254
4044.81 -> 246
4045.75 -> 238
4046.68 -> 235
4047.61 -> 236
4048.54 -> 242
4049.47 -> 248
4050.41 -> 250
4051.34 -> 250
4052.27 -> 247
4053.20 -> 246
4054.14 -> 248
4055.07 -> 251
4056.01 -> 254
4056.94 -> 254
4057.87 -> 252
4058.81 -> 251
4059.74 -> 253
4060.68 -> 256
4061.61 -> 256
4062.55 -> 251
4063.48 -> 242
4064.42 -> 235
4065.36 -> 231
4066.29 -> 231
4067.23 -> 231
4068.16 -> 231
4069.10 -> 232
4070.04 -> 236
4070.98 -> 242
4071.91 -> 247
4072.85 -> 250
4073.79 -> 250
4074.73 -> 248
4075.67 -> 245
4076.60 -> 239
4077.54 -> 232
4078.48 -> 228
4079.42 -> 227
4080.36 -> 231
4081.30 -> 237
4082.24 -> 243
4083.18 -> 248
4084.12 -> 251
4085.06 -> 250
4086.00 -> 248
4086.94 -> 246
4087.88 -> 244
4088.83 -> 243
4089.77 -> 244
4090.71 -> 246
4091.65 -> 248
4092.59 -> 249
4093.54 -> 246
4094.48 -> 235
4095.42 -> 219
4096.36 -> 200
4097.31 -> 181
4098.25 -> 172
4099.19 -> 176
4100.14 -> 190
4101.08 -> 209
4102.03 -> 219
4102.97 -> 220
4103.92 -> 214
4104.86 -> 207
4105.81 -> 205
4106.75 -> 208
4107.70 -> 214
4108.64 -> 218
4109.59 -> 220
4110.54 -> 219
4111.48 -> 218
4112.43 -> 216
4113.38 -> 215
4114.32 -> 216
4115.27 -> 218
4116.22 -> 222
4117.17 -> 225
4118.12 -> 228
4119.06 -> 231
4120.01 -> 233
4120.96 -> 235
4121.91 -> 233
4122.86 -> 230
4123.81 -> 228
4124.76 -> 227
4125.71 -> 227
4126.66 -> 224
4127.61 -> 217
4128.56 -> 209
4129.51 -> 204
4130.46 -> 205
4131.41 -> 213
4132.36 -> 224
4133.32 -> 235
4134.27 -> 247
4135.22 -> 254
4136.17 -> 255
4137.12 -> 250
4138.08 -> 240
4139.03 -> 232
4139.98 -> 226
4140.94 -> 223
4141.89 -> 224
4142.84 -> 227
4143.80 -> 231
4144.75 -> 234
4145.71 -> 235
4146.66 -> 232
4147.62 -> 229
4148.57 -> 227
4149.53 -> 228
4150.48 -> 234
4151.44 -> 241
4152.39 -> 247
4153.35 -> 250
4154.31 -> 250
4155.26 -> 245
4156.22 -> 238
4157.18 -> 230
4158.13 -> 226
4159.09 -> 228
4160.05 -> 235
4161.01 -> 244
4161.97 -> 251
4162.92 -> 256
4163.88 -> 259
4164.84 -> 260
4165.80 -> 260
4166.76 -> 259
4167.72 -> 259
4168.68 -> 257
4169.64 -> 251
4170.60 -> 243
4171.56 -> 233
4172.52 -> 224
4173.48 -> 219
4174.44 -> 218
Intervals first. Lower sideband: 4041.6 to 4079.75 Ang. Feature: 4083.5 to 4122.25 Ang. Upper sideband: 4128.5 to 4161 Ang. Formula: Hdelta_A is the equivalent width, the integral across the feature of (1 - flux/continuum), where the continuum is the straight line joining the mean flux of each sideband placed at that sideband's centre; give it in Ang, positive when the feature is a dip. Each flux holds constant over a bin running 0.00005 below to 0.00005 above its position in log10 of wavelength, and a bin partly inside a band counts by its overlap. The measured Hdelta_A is 2.6 Ang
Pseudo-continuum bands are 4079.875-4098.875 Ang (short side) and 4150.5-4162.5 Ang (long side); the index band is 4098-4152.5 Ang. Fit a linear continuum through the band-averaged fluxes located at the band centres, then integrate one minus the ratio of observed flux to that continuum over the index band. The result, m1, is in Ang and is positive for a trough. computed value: 3.2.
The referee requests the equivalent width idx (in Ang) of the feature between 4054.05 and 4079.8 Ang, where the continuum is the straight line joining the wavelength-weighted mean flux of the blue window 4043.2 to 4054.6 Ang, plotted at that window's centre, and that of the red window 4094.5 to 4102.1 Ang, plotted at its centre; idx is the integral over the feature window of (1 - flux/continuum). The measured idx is -1.7 Ang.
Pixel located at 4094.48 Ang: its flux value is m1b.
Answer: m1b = 235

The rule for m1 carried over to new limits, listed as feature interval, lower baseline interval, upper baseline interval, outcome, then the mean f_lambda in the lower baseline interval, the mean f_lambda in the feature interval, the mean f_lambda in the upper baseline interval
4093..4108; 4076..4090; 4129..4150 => 1.91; 241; 207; 231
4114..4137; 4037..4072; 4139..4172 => 1.47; 248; 227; 240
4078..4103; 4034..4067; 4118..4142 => 1.30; 252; 228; 229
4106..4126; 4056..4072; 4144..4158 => 1.41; 243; 223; 237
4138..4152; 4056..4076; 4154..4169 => 0.91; 244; 231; 247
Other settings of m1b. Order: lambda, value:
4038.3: 271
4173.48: 219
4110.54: 219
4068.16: 231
